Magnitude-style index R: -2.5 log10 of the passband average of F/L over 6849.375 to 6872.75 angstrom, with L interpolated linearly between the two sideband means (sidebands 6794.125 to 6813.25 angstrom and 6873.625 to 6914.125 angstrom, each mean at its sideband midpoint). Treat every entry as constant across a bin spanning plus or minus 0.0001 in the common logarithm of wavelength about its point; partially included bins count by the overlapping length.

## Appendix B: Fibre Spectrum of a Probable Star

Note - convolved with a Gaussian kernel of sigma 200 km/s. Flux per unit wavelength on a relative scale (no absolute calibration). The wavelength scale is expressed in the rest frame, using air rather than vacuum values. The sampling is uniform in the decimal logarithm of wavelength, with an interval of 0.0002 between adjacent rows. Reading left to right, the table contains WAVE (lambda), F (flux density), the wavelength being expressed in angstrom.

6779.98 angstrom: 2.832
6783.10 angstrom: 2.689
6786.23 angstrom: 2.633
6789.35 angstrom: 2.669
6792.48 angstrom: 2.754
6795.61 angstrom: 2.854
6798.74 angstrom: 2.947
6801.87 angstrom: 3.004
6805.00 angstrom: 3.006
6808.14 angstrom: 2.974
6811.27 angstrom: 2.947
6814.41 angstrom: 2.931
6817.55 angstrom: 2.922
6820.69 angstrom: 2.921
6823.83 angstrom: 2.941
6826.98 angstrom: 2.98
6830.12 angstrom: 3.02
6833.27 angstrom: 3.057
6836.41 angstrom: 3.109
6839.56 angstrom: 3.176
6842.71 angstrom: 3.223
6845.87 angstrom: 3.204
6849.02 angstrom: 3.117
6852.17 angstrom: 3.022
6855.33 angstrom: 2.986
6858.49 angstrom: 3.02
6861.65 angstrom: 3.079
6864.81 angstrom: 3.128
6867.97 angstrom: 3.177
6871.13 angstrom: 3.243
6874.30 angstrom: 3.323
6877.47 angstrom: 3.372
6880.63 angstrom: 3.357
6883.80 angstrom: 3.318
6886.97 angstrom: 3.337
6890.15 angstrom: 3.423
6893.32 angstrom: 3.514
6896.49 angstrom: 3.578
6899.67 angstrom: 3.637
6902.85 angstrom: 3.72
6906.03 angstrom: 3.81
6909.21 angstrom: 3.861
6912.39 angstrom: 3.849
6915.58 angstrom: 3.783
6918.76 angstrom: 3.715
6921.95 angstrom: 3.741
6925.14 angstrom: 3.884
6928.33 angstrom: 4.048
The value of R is 0.08 mag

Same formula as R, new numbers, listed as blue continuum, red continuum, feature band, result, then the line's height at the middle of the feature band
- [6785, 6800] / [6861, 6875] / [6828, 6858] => -0.02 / 3.05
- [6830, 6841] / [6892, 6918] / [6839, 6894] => 0.05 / 3.38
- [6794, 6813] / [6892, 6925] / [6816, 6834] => 0.05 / 3.11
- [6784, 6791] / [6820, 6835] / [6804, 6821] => -0.03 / 2.86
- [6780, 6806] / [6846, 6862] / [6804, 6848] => -0.03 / 2.95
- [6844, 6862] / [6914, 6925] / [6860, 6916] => -0.01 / 3.44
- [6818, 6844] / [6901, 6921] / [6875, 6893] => 0.05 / 3.54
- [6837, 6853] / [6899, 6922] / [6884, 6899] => 0.04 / 3.59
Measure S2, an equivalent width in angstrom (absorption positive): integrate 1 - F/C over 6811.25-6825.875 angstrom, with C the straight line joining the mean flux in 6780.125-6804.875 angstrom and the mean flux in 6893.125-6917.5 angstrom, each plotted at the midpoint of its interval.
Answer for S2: 0.4 angstrom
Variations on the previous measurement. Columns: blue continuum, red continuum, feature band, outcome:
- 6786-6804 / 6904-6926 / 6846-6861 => 1.1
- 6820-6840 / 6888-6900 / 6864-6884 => 0.5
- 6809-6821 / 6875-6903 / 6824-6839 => 0.0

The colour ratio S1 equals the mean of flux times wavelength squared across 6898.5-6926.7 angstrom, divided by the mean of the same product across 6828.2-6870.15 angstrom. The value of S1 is 1.24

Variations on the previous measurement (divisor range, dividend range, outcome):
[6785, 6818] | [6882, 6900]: 1.23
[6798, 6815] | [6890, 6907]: 1.25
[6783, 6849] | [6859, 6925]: 1.21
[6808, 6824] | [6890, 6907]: 1.26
